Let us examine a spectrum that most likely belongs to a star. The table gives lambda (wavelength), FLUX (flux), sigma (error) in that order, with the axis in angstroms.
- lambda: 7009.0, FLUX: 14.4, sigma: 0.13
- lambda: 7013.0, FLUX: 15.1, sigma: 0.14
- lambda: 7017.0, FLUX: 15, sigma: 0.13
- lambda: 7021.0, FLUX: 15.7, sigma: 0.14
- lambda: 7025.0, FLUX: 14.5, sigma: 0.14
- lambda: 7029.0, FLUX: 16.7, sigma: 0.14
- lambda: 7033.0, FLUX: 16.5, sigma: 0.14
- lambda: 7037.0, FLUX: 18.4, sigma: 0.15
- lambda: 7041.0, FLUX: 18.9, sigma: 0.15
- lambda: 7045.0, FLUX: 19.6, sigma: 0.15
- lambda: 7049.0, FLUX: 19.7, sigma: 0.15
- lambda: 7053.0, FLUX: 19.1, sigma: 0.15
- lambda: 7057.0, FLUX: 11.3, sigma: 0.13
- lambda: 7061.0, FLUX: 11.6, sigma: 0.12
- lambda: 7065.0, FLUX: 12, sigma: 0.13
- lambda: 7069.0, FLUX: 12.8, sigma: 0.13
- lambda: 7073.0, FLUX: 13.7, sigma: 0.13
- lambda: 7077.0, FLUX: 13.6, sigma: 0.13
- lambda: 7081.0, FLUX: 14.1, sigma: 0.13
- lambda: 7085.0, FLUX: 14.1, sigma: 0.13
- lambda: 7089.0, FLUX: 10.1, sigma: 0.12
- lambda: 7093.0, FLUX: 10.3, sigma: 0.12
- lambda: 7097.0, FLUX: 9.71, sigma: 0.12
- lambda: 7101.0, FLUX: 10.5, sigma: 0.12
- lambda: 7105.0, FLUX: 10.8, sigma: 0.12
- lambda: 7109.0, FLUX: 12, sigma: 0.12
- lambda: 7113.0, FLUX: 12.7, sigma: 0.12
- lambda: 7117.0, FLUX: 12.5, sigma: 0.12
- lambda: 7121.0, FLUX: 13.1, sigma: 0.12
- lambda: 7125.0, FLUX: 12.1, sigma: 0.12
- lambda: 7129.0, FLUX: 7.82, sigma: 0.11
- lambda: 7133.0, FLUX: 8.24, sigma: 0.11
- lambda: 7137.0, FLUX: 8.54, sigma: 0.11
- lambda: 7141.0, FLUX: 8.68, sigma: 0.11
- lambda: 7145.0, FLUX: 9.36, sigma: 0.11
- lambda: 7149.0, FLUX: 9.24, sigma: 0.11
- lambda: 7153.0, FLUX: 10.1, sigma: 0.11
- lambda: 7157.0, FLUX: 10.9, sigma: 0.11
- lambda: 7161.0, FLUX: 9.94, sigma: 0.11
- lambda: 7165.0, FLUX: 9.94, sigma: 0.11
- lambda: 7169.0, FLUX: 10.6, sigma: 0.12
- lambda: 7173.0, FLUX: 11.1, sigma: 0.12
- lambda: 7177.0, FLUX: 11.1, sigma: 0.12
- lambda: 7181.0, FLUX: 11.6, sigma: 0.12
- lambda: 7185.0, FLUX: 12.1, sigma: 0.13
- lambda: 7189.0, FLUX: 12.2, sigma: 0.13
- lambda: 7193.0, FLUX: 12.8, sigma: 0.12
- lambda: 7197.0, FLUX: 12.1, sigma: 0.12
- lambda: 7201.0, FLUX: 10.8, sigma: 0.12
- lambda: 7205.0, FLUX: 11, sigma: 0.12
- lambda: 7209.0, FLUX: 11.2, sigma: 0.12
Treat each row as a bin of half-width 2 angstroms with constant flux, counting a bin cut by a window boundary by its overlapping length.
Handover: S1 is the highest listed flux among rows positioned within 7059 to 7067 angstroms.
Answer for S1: 12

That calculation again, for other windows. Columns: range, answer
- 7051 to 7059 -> 19.1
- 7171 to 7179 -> 11.1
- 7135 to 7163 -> 10.9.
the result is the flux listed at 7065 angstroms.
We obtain 12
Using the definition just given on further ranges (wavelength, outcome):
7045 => 19.6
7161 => 9.94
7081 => 14.1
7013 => 15.1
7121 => 13.1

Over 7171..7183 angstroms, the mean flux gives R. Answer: 11.3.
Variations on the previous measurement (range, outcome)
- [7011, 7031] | 15.4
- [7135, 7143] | 8.61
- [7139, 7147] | 9.02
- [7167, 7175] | 10.8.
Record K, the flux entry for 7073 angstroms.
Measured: 13.7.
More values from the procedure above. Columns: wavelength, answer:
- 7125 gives 12.1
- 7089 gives 10.1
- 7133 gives 8.24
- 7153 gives 10.1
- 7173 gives 11.1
